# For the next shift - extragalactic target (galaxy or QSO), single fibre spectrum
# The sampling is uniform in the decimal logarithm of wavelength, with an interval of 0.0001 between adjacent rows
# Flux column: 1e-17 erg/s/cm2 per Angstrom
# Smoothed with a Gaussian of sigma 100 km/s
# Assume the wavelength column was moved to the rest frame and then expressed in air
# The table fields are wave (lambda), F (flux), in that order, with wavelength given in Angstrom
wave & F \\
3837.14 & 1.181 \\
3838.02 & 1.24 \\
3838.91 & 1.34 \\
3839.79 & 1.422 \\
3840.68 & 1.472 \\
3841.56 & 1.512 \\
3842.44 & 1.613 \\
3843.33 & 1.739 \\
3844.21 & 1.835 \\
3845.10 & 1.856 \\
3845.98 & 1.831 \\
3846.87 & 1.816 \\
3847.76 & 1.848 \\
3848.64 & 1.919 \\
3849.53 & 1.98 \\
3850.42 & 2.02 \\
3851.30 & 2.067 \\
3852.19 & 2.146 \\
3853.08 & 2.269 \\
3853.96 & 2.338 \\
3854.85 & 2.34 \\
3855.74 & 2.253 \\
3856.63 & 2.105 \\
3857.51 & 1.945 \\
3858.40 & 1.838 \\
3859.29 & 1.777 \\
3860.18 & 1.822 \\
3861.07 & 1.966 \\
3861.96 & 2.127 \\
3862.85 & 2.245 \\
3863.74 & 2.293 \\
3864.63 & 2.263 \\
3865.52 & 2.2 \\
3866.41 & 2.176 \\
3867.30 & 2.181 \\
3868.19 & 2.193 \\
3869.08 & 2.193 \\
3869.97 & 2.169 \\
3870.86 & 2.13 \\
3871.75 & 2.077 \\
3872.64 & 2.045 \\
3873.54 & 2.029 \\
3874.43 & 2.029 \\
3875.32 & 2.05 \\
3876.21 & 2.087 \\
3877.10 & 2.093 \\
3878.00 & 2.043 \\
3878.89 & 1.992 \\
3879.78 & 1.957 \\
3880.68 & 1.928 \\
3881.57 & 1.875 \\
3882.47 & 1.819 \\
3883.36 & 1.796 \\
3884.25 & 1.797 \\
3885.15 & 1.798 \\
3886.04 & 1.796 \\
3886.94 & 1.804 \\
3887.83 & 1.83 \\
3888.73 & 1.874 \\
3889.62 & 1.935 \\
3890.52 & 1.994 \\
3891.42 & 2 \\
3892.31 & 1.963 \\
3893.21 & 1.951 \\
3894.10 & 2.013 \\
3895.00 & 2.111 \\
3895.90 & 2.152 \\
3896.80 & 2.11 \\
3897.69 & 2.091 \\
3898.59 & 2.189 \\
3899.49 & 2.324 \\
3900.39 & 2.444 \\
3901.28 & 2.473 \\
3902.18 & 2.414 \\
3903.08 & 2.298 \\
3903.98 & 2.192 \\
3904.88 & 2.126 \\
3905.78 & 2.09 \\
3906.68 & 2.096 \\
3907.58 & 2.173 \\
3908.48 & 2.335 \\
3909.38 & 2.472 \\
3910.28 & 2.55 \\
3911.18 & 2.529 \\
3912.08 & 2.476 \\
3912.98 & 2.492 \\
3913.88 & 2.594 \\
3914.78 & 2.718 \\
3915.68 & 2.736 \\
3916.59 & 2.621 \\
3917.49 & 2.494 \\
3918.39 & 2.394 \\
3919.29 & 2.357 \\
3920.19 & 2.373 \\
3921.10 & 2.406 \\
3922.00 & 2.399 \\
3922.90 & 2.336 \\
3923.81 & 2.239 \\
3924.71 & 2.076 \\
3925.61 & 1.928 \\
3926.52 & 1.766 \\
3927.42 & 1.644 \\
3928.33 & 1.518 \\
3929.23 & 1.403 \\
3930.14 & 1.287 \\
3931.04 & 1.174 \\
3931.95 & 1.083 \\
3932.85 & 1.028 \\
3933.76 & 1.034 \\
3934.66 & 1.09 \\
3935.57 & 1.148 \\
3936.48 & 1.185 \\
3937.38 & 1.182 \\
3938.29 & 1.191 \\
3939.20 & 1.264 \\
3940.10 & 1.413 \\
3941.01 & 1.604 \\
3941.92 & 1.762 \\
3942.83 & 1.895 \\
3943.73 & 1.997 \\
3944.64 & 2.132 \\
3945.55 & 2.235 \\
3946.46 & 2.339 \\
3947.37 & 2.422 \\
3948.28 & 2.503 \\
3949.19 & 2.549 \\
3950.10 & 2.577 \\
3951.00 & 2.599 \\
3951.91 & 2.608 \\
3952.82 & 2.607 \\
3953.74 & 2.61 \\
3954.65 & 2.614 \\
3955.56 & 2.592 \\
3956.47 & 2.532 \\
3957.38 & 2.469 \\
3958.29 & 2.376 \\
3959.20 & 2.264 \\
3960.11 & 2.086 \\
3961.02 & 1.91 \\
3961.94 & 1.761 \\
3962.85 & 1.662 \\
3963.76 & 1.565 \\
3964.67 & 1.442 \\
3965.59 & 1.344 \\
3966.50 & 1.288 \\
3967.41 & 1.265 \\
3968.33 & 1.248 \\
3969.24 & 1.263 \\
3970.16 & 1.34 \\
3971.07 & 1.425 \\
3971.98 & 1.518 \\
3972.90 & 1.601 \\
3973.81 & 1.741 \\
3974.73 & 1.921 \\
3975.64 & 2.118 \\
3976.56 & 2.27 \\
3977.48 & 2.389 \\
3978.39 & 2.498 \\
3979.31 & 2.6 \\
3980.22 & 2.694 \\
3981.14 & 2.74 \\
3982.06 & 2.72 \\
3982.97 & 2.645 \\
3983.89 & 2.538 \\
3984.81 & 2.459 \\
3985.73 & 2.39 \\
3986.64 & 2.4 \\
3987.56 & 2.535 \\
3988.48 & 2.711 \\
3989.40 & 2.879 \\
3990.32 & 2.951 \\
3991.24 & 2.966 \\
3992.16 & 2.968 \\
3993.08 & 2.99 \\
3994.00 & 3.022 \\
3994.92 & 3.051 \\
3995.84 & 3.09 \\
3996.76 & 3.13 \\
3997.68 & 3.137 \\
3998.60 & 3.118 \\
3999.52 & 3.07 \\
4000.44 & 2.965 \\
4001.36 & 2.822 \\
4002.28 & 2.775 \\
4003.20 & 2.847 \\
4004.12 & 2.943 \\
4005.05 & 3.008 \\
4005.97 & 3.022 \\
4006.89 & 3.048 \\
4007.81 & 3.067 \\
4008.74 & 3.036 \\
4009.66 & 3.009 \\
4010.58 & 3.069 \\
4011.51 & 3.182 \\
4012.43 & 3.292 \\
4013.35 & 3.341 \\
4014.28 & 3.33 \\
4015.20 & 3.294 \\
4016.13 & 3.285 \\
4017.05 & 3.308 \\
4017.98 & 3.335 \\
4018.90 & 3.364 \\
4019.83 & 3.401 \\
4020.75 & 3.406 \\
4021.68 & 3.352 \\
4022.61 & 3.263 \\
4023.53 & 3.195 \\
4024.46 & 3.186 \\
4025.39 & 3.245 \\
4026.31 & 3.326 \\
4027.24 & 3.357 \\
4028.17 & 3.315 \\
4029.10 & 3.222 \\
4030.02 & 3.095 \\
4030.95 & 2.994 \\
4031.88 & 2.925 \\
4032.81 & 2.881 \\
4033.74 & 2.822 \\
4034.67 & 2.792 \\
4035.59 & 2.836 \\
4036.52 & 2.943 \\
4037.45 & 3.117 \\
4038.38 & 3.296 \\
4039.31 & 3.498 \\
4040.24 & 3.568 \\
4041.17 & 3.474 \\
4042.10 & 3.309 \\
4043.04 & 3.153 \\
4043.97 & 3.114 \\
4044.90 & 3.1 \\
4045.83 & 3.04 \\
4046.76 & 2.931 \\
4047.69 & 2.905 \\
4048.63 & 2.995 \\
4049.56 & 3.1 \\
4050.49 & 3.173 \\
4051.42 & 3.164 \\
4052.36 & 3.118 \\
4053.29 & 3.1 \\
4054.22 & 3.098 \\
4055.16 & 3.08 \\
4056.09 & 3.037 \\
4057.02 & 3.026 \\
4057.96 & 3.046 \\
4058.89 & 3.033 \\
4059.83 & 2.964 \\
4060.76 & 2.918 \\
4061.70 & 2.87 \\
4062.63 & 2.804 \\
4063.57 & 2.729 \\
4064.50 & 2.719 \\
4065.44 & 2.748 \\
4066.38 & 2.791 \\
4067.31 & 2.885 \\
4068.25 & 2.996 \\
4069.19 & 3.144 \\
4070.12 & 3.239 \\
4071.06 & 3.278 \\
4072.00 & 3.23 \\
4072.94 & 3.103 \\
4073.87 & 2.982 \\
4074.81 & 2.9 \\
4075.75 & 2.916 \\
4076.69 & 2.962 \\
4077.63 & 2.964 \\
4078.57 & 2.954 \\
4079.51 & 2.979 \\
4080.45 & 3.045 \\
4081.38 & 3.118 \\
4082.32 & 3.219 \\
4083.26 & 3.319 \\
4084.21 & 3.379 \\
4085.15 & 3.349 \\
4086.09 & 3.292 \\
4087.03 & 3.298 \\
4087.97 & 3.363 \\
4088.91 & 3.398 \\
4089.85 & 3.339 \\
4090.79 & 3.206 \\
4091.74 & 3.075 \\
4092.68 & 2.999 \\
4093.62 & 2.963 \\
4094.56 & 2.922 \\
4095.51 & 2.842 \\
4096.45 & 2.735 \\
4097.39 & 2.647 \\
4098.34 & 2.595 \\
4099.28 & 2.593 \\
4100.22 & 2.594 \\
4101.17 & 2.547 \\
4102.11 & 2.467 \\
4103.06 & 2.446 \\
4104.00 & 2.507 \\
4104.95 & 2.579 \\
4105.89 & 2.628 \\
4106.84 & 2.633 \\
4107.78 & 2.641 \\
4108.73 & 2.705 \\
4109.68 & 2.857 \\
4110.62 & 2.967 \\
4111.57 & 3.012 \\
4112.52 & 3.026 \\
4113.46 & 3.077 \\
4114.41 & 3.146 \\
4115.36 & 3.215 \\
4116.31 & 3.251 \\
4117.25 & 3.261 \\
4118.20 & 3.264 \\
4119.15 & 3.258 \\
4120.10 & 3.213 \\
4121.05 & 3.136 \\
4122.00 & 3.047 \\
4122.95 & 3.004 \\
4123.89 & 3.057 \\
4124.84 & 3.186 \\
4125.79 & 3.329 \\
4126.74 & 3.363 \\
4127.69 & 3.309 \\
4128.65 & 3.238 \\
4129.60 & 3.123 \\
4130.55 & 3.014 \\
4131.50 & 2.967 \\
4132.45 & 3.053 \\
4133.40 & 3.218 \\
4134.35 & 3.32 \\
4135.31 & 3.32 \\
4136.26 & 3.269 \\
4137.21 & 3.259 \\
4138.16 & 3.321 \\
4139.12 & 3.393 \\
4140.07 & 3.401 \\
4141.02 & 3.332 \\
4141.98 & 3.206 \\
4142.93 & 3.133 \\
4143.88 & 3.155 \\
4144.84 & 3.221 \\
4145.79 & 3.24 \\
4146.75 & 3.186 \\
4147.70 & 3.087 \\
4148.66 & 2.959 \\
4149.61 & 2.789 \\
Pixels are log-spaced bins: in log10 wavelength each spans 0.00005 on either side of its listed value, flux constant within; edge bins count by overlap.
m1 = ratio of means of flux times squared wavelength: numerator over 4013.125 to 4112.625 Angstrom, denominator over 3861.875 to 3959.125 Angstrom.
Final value 1.58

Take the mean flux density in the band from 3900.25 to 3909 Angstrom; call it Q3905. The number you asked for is 2.26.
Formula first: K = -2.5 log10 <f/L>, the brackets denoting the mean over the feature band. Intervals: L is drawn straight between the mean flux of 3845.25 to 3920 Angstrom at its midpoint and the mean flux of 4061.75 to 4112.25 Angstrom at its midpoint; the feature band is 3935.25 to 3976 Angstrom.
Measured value 0.26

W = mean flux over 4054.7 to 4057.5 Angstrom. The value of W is 3.05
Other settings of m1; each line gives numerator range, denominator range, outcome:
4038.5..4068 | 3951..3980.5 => 1.60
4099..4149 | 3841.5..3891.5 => 1.74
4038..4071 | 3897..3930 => 1.45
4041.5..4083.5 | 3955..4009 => 1.31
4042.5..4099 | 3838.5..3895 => 1.71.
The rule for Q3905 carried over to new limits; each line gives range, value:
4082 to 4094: 3.25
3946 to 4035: 2.65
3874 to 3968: 2.02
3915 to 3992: 2.04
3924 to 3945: 1.48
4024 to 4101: 3.06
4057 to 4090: 3.06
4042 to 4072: 3.02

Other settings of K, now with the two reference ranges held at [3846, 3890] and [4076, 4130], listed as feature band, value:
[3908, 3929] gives -0.04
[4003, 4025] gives -0.21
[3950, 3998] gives 0.08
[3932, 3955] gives 0.24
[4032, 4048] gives -0.13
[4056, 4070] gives -0.03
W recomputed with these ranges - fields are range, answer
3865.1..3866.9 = 2.19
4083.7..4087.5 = 3.32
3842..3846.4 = 1.78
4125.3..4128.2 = 3.32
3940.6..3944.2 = 1.82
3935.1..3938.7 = 1.17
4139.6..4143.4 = 3.27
